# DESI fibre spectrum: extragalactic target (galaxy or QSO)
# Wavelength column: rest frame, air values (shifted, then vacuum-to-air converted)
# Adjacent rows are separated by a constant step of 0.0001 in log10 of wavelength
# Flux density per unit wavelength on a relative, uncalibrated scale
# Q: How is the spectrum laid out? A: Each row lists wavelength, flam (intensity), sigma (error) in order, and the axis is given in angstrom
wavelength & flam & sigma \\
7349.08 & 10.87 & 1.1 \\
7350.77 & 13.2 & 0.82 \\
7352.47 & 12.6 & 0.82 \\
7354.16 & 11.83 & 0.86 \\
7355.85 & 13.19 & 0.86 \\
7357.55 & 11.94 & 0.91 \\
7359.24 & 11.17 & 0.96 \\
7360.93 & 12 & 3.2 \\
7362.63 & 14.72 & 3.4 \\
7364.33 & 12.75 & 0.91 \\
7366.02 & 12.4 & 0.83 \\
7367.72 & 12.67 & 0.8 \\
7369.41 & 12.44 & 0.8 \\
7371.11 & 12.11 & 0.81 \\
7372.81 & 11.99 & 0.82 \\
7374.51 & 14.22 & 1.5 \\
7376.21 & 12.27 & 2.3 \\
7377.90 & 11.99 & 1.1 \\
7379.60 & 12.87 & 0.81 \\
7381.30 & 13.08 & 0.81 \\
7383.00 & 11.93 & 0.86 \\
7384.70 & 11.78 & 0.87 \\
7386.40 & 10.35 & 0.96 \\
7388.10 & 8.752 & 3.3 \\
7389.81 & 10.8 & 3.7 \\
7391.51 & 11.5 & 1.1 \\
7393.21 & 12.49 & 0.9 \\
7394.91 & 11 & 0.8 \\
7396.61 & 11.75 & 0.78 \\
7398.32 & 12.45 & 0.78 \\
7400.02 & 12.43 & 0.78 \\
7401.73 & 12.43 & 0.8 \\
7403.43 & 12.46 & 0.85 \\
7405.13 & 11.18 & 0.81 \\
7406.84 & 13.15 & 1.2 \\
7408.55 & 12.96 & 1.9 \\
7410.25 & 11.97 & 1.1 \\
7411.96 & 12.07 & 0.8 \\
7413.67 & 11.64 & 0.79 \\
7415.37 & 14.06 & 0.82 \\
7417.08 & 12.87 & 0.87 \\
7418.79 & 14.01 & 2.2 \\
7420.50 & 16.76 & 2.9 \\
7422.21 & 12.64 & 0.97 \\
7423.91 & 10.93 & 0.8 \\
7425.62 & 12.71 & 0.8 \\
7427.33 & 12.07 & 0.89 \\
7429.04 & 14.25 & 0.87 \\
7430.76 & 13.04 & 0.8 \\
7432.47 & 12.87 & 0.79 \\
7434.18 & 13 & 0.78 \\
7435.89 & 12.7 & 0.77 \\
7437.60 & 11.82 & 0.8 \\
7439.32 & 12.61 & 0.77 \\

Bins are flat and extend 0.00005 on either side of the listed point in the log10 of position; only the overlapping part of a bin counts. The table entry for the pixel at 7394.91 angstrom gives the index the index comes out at 11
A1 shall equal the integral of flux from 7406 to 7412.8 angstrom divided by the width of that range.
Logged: 12.5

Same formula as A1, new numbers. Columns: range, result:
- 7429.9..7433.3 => 12.9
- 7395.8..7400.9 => 12.2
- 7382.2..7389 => 10.7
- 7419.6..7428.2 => 13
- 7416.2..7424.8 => 13.4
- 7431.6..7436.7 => 12.9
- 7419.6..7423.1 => 14.7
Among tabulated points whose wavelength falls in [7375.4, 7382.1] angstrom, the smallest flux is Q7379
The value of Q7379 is 11.99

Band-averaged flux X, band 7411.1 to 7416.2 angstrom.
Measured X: 12.6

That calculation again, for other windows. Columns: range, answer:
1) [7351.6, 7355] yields 12.2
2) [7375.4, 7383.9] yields 12.4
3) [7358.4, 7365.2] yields 12.7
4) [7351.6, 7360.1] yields 12.2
